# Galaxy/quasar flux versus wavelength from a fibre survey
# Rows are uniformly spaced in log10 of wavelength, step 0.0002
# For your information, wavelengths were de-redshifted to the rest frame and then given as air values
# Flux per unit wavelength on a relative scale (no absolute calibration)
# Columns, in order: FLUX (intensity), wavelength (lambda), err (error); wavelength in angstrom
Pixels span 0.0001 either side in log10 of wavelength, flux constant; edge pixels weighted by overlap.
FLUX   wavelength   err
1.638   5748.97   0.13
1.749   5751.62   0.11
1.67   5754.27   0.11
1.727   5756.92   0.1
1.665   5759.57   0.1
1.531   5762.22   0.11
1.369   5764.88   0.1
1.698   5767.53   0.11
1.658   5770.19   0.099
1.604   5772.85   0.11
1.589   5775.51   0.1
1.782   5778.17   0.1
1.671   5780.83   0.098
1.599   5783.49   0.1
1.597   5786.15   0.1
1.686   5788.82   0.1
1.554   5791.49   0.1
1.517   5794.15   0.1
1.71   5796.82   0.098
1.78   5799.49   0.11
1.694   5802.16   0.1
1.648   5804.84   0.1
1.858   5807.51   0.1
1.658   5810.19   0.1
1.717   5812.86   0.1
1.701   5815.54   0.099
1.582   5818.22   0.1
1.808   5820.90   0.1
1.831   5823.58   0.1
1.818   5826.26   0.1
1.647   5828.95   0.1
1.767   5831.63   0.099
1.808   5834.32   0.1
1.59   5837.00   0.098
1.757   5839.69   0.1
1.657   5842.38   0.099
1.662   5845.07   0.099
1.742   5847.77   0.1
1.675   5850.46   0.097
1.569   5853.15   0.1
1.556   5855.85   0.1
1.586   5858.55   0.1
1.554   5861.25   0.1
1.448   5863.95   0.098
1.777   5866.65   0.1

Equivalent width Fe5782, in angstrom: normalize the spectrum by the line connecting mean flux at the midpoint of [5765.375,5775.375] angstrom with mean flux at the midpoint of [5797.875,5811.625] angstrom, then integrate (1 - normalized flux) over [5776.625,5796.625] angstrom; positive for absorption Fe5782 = 0.4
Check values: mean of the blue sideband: 1.62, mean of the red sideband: 1.73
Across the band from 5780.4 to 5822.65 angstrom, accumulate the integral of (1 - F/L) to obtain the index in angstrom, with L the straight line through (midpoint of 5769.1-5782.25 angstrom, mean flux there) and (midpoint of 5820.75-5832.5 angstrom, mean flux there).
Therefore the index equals 1.02 angstrom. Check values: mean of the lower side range 1.66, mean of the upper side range 1.77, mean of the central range 1.68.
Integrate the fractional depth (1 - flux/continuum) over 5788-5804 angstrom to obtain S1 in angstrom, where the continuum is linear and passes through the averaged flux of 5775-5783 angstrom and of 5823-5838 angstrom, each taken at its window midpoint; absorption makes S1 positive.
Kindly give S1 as 0.4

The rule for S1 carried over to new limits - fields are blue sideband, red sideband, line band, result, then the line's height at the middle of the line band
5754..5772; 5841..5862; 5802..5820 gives -0.8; 1.62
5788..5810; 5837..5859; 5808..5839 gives -1.1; 1.66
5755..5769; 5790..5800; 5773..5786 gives -0.3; 1.62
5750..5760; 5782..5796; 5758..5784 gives 0.5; 1.65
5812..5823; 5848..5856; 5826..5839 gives -0.4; 1.67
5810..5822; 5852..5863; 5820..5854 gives -1.9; 1.63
